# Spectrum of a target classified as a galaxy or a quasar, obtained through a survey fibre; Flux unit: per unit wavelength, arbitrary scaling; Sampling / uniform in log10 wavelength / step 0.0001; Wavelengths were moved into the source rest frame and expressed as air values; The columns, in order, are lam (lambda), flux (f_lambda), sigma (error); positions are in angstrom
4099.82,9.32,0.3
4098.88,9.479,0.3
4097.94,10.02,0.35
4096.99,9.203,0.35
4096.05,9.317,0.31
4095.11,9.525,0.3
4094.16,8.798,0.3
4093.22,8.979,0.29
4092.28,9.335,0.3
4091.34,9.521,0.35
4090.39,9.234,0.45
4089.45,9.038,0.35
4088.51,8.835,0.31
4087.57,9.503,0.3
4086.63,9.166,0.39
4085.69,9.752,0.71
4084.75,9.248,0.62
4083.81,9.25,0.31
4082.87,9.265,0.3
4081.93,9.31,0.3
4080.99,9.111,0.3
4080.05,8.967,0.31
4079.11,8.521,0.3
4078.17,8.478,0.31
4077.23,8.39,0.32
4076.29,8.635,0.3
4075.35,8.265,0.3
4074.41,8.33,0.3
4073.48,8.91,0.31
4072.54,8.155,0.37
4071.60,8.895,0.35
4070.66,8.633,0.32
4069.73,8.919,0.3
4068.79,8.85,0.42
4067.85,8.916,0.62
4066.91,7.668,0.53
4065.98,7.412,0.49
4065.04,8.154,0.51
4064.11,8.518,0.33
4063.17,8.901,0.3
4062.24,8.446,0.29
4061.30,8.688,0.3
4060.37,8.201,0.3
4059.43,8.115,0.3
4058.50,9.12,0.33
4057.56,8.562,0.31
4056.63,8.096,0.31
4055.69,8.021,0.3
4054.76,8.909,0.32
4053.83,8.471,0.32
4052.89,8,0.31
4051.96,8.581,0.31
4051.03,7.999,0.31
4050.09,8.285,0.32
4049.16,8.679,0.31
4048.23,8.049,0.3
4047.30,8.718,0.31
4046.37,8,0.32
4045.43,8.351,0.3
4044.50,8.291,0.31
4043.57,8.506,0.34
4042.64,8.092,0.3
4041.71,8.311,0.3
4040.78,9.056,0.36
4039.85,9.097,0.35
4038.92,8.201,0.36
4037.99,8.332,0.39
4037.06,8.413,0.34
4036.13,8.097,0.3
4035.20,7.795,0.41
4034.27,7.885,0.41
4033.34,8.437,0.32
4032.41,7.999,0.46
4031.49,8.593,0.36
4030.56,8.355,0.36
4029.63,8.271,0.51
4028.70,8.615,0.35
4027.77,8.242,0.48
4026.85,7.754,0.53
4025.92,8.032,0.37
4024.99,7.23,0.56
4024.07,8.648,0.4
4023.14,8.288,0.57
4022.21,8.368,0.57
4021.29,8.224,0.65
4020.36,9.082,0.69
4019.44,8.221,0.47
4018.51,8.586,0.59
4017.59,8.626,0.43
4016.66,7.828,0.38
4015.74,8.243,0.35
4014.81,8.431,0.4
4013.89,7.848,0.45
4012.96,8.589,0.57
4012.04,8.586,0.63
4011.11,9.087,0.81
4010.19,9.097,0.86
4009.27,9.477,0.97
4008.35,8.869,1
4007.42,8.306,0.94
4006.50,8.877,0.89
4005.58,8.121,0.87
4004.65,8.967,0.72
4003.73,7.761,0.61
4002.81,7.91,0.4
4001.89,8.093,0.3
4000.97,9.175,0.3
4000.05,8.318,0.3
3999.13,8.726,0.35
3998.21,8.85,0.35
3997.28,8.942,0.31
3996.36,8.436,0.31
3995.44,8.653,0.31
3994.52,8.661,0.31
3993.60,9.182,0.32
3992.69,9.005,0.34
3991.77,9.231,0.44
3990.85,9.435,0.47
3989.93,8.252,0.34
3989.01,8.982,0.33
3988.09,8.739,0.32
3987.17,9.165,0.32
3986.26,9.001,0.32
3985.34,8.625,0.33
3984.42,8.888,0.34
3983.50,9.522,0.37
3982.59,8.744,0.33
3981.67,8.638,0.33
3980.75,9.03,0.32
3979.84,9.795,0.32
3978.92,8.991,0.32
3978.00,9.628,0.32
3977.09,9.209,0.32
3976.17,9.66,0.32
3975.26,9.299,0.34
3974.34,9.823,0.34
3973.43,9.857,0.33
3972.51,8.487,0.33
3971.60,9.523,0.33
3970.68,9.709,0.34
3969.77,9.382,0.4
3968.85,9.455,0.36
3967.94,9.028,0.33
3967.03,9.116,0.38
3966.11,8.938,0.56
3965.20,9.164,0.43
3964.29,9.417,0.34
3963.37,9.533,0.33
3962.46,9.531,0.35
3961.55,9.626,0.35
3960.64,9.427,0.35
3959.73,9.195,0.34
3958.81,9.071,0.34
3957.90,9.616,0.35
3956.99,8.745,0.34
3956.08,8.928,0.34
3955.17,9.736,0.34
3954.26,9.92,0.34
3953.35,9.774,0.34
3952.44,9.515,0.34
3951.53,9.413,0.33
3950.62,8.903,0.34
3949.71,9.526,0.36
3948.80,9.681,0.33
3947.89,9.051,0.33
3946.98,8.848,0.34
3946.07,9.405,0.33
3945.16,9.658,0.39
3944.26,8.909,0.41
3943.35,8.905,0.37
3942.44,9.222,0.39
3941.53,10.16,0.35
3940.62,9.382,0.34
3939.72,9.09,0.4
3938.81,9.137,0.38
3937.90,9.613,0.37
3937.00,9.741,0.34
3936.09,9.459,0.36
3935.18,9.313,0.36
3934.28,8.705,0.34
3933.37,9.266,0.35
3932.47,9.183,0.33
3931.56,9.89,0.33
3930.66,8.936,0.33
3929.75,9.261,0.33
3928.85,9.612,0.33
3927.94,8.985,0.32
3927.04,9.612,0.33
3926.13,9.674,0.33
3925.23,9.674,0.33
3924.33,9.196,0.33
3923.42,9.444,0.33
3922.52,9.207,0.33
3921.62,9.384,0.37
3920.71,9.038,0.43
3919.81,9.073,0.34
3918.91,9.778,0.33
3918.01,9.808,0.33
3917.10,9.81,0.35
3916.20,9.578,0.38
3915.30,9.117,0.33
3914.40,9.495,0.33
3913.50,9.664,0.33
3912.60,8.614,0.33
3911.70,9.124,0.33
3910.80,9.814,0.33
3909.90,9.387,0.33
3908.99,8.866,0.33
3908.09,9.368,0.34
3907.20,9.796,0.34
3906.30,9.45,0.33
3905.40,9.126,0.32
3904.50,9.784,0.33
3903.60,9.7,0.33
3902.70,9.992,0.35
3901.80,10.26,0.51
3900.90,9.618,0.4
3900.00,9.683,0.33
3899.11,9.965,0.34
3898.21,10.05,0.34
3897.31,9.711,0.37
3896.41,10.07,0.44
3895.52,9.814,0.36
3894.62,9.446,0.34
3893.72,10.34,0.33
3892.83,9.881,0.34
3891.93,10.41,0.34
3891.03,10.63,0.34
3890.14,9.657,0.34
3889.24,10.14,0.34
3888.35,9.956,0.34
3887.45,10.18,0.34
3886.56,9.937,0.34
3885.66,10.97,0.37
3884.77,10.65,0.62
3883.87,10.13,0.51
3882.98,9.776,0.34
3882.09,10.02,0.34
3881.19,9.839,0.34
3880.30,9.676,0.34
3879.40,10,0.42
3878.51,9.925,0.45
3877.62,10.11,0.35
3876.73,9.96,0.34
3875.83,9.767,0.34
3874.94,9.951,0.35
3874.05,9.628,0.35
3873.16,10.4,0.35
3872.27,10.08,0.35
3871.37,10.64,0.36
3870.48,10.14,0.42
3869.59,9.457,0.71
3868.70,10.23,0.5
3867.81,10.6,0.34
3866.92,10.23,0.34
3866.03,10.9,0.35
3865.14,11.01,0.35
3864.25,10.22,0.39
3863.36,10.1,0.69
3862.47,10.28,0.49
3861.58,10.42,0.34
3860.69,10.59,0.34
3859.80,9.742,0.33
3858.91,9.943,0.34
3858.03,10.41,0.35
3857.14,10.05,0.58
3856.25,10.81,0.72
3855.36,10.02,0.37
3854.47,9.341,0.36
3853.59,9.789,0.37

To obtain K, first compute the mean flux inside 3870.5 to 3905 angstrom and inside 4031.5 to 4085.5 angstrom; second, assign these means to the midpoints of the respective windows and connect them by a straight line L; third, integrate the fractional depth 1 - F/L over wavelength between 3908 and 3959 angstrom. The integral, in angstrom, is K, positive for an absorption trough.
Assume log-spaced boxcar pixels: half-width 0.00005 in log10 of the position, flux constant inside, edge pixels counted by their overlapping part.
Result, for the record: 1.3 angstrom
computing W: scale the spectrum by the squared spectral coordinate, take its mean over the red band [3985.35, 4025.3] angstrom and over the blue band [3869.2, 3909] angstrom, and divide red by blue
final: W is 0.9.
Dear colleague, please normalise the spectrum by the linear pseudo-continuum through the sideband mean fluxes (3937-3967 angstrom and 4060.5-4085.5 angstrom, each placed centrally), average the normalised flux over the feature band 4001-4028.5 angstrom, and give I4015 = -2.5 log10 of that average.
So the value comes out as 0.073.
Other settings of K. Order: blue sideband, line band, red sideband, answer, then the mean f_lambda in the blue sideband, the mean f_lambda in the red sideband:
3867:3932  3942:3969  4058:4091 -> 0.37 angstrom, 9.76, 8.74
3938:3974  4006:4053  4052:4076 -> 1.87 angstrom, 9.34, 8.45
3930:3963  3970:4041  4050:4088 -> 2.52 angstrom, 9.35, 8.63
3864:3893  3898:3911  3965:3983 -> 0.35 angstrom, 10.2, 9.27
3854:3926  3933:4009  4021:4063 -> -0.60 angstrom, 9.89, 8.33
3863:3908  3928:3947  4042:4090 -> 0.59 angstrom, 10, 8.59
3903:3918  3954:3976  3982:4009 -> -0.89 angstrom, 9.43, 8.74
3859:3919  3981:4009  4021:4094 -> 0.96 angstrom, 9.93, 8.54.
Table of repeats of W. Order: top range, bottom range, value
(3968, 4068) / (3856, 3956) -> 0.94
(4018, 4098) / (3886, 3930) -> 0.96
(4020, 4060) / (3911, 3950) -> 0.94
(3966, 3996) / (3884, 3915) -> 0.97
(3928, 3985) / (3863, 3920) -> 0.97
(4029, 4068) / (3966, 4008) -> 0.96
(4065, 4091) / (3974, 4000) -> 1.02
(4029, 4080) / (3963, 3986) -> 0.95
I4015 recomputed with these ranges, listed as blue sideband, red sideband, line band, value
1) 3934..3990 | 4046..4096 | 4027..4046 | 0.069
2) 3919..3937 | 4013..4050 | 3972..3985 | -0.050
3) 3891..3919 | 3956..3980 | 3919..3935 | 0.028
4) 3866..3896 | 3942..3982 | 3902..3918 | 0.039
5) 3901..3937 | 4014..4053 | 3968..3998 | -0.038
